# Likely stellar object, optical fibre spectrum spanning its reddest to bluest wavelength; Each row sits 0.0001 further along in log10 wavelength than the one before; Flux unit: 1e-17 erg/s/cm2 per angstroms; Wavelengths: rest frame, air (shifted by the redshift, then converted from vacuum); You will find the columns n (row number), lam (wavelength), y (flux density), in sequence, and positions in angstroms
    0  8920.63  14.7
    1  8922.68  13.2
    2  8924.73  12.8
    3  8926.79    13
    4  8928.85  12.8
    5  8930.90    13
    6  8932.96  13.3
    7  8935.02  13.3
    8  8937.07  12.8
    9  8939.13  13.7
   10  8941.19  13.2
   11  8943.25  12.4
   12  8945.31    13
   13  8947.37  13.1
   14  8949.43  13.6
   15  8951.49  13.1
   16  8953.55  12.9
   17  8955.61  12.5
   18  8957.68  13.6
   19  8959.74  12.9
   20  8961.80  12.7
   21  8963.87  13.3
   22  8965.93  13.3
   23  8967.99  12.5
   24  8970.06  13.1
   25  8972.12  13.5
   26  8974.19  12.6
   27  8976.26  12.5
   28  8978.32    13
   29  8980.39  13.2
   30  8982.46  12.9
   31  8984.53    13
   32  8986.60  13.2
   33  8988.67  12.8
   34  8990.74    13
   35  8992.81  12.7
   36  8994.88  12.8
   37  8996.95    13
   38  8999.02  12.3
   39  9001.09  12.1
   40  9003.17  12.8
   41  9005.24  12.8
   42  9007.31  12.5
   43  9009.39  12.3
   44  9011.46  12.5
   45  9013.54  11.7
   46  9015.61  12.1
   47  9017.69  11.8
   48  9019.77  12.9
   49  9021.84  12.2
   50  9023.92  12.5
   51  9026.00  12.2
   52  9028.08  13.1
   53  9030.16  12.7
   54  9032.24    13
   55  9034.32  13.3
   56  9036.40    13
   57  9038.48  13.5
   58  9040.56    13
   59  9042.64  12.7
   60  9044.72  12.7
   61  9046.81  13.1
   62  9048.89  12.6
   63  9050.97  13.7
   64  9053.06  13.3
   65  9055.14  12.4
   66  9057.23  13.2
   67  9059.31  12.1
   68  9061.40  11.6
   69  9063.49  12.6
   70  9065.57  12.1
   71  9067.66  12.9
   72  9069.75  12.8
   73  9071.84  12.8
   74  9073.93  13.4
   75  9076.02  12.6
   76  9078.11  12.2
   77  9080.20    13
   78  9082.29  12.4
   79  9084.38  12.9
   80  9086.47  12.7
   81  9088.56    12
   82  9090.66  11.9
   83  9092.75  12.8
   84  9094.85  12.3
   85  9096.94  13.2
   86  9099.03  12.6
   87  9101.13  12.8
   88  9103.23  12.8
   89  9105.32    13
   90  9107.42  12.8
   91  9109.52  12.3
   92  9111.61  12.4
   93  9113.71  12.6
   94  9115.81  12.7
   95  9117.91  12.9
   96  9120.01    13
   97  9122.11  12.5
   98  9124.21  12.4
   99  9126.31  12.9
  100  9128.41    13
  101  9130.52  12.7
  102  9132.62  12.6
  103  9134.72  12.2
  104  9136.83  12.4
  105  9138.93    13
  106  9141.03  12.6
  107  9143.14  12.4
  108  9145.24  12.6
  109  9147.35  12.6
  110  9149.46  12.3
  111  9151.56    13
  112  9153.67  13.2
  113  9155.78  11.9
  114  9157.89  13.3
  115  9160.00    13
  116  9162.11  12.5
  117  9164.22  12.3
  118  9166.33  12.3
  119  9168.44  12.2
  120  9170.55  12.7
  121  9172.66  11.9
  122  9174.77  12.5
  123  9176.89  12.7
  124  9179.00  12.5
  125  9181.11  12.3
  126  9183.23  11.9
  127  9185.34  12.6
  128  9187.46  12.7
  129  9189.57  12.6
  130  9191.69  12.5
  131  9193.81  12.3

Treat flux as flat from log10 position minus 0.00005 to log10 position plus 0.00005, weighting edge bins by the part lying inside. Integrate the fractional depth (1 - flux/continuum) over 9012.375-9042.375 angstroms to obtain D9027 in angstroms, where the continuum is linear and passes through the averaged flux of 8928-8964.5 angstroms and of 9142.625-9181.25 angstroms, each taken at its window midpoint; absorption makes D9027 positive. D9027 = 0.5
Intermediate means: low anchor 13.1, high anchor 12.5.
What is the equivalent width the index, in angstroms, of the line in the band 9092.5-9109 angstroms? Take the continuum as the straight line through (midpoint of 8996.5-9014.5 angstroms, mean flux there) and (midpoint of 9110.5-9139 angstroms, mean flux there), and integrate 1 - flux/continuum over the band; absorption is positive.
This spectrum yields -0.2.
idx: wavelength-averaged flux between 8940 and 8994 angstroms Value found 13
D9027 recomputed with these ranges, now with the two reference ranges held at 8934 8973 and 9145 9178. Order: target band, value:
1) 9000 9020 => 0.9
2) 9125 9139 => 0.0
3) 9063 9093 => 0.4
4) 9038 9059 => -0.2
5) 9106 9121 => 0.0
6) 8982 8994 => 0.1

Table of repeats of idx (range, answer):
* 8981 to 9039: 12.7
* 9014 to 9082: 12.7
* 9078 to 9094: 12.5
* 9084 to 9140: 12.6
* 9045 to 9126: 12.7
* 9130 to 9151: 12.6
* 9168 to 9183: 12.4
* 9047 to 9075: 12.7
